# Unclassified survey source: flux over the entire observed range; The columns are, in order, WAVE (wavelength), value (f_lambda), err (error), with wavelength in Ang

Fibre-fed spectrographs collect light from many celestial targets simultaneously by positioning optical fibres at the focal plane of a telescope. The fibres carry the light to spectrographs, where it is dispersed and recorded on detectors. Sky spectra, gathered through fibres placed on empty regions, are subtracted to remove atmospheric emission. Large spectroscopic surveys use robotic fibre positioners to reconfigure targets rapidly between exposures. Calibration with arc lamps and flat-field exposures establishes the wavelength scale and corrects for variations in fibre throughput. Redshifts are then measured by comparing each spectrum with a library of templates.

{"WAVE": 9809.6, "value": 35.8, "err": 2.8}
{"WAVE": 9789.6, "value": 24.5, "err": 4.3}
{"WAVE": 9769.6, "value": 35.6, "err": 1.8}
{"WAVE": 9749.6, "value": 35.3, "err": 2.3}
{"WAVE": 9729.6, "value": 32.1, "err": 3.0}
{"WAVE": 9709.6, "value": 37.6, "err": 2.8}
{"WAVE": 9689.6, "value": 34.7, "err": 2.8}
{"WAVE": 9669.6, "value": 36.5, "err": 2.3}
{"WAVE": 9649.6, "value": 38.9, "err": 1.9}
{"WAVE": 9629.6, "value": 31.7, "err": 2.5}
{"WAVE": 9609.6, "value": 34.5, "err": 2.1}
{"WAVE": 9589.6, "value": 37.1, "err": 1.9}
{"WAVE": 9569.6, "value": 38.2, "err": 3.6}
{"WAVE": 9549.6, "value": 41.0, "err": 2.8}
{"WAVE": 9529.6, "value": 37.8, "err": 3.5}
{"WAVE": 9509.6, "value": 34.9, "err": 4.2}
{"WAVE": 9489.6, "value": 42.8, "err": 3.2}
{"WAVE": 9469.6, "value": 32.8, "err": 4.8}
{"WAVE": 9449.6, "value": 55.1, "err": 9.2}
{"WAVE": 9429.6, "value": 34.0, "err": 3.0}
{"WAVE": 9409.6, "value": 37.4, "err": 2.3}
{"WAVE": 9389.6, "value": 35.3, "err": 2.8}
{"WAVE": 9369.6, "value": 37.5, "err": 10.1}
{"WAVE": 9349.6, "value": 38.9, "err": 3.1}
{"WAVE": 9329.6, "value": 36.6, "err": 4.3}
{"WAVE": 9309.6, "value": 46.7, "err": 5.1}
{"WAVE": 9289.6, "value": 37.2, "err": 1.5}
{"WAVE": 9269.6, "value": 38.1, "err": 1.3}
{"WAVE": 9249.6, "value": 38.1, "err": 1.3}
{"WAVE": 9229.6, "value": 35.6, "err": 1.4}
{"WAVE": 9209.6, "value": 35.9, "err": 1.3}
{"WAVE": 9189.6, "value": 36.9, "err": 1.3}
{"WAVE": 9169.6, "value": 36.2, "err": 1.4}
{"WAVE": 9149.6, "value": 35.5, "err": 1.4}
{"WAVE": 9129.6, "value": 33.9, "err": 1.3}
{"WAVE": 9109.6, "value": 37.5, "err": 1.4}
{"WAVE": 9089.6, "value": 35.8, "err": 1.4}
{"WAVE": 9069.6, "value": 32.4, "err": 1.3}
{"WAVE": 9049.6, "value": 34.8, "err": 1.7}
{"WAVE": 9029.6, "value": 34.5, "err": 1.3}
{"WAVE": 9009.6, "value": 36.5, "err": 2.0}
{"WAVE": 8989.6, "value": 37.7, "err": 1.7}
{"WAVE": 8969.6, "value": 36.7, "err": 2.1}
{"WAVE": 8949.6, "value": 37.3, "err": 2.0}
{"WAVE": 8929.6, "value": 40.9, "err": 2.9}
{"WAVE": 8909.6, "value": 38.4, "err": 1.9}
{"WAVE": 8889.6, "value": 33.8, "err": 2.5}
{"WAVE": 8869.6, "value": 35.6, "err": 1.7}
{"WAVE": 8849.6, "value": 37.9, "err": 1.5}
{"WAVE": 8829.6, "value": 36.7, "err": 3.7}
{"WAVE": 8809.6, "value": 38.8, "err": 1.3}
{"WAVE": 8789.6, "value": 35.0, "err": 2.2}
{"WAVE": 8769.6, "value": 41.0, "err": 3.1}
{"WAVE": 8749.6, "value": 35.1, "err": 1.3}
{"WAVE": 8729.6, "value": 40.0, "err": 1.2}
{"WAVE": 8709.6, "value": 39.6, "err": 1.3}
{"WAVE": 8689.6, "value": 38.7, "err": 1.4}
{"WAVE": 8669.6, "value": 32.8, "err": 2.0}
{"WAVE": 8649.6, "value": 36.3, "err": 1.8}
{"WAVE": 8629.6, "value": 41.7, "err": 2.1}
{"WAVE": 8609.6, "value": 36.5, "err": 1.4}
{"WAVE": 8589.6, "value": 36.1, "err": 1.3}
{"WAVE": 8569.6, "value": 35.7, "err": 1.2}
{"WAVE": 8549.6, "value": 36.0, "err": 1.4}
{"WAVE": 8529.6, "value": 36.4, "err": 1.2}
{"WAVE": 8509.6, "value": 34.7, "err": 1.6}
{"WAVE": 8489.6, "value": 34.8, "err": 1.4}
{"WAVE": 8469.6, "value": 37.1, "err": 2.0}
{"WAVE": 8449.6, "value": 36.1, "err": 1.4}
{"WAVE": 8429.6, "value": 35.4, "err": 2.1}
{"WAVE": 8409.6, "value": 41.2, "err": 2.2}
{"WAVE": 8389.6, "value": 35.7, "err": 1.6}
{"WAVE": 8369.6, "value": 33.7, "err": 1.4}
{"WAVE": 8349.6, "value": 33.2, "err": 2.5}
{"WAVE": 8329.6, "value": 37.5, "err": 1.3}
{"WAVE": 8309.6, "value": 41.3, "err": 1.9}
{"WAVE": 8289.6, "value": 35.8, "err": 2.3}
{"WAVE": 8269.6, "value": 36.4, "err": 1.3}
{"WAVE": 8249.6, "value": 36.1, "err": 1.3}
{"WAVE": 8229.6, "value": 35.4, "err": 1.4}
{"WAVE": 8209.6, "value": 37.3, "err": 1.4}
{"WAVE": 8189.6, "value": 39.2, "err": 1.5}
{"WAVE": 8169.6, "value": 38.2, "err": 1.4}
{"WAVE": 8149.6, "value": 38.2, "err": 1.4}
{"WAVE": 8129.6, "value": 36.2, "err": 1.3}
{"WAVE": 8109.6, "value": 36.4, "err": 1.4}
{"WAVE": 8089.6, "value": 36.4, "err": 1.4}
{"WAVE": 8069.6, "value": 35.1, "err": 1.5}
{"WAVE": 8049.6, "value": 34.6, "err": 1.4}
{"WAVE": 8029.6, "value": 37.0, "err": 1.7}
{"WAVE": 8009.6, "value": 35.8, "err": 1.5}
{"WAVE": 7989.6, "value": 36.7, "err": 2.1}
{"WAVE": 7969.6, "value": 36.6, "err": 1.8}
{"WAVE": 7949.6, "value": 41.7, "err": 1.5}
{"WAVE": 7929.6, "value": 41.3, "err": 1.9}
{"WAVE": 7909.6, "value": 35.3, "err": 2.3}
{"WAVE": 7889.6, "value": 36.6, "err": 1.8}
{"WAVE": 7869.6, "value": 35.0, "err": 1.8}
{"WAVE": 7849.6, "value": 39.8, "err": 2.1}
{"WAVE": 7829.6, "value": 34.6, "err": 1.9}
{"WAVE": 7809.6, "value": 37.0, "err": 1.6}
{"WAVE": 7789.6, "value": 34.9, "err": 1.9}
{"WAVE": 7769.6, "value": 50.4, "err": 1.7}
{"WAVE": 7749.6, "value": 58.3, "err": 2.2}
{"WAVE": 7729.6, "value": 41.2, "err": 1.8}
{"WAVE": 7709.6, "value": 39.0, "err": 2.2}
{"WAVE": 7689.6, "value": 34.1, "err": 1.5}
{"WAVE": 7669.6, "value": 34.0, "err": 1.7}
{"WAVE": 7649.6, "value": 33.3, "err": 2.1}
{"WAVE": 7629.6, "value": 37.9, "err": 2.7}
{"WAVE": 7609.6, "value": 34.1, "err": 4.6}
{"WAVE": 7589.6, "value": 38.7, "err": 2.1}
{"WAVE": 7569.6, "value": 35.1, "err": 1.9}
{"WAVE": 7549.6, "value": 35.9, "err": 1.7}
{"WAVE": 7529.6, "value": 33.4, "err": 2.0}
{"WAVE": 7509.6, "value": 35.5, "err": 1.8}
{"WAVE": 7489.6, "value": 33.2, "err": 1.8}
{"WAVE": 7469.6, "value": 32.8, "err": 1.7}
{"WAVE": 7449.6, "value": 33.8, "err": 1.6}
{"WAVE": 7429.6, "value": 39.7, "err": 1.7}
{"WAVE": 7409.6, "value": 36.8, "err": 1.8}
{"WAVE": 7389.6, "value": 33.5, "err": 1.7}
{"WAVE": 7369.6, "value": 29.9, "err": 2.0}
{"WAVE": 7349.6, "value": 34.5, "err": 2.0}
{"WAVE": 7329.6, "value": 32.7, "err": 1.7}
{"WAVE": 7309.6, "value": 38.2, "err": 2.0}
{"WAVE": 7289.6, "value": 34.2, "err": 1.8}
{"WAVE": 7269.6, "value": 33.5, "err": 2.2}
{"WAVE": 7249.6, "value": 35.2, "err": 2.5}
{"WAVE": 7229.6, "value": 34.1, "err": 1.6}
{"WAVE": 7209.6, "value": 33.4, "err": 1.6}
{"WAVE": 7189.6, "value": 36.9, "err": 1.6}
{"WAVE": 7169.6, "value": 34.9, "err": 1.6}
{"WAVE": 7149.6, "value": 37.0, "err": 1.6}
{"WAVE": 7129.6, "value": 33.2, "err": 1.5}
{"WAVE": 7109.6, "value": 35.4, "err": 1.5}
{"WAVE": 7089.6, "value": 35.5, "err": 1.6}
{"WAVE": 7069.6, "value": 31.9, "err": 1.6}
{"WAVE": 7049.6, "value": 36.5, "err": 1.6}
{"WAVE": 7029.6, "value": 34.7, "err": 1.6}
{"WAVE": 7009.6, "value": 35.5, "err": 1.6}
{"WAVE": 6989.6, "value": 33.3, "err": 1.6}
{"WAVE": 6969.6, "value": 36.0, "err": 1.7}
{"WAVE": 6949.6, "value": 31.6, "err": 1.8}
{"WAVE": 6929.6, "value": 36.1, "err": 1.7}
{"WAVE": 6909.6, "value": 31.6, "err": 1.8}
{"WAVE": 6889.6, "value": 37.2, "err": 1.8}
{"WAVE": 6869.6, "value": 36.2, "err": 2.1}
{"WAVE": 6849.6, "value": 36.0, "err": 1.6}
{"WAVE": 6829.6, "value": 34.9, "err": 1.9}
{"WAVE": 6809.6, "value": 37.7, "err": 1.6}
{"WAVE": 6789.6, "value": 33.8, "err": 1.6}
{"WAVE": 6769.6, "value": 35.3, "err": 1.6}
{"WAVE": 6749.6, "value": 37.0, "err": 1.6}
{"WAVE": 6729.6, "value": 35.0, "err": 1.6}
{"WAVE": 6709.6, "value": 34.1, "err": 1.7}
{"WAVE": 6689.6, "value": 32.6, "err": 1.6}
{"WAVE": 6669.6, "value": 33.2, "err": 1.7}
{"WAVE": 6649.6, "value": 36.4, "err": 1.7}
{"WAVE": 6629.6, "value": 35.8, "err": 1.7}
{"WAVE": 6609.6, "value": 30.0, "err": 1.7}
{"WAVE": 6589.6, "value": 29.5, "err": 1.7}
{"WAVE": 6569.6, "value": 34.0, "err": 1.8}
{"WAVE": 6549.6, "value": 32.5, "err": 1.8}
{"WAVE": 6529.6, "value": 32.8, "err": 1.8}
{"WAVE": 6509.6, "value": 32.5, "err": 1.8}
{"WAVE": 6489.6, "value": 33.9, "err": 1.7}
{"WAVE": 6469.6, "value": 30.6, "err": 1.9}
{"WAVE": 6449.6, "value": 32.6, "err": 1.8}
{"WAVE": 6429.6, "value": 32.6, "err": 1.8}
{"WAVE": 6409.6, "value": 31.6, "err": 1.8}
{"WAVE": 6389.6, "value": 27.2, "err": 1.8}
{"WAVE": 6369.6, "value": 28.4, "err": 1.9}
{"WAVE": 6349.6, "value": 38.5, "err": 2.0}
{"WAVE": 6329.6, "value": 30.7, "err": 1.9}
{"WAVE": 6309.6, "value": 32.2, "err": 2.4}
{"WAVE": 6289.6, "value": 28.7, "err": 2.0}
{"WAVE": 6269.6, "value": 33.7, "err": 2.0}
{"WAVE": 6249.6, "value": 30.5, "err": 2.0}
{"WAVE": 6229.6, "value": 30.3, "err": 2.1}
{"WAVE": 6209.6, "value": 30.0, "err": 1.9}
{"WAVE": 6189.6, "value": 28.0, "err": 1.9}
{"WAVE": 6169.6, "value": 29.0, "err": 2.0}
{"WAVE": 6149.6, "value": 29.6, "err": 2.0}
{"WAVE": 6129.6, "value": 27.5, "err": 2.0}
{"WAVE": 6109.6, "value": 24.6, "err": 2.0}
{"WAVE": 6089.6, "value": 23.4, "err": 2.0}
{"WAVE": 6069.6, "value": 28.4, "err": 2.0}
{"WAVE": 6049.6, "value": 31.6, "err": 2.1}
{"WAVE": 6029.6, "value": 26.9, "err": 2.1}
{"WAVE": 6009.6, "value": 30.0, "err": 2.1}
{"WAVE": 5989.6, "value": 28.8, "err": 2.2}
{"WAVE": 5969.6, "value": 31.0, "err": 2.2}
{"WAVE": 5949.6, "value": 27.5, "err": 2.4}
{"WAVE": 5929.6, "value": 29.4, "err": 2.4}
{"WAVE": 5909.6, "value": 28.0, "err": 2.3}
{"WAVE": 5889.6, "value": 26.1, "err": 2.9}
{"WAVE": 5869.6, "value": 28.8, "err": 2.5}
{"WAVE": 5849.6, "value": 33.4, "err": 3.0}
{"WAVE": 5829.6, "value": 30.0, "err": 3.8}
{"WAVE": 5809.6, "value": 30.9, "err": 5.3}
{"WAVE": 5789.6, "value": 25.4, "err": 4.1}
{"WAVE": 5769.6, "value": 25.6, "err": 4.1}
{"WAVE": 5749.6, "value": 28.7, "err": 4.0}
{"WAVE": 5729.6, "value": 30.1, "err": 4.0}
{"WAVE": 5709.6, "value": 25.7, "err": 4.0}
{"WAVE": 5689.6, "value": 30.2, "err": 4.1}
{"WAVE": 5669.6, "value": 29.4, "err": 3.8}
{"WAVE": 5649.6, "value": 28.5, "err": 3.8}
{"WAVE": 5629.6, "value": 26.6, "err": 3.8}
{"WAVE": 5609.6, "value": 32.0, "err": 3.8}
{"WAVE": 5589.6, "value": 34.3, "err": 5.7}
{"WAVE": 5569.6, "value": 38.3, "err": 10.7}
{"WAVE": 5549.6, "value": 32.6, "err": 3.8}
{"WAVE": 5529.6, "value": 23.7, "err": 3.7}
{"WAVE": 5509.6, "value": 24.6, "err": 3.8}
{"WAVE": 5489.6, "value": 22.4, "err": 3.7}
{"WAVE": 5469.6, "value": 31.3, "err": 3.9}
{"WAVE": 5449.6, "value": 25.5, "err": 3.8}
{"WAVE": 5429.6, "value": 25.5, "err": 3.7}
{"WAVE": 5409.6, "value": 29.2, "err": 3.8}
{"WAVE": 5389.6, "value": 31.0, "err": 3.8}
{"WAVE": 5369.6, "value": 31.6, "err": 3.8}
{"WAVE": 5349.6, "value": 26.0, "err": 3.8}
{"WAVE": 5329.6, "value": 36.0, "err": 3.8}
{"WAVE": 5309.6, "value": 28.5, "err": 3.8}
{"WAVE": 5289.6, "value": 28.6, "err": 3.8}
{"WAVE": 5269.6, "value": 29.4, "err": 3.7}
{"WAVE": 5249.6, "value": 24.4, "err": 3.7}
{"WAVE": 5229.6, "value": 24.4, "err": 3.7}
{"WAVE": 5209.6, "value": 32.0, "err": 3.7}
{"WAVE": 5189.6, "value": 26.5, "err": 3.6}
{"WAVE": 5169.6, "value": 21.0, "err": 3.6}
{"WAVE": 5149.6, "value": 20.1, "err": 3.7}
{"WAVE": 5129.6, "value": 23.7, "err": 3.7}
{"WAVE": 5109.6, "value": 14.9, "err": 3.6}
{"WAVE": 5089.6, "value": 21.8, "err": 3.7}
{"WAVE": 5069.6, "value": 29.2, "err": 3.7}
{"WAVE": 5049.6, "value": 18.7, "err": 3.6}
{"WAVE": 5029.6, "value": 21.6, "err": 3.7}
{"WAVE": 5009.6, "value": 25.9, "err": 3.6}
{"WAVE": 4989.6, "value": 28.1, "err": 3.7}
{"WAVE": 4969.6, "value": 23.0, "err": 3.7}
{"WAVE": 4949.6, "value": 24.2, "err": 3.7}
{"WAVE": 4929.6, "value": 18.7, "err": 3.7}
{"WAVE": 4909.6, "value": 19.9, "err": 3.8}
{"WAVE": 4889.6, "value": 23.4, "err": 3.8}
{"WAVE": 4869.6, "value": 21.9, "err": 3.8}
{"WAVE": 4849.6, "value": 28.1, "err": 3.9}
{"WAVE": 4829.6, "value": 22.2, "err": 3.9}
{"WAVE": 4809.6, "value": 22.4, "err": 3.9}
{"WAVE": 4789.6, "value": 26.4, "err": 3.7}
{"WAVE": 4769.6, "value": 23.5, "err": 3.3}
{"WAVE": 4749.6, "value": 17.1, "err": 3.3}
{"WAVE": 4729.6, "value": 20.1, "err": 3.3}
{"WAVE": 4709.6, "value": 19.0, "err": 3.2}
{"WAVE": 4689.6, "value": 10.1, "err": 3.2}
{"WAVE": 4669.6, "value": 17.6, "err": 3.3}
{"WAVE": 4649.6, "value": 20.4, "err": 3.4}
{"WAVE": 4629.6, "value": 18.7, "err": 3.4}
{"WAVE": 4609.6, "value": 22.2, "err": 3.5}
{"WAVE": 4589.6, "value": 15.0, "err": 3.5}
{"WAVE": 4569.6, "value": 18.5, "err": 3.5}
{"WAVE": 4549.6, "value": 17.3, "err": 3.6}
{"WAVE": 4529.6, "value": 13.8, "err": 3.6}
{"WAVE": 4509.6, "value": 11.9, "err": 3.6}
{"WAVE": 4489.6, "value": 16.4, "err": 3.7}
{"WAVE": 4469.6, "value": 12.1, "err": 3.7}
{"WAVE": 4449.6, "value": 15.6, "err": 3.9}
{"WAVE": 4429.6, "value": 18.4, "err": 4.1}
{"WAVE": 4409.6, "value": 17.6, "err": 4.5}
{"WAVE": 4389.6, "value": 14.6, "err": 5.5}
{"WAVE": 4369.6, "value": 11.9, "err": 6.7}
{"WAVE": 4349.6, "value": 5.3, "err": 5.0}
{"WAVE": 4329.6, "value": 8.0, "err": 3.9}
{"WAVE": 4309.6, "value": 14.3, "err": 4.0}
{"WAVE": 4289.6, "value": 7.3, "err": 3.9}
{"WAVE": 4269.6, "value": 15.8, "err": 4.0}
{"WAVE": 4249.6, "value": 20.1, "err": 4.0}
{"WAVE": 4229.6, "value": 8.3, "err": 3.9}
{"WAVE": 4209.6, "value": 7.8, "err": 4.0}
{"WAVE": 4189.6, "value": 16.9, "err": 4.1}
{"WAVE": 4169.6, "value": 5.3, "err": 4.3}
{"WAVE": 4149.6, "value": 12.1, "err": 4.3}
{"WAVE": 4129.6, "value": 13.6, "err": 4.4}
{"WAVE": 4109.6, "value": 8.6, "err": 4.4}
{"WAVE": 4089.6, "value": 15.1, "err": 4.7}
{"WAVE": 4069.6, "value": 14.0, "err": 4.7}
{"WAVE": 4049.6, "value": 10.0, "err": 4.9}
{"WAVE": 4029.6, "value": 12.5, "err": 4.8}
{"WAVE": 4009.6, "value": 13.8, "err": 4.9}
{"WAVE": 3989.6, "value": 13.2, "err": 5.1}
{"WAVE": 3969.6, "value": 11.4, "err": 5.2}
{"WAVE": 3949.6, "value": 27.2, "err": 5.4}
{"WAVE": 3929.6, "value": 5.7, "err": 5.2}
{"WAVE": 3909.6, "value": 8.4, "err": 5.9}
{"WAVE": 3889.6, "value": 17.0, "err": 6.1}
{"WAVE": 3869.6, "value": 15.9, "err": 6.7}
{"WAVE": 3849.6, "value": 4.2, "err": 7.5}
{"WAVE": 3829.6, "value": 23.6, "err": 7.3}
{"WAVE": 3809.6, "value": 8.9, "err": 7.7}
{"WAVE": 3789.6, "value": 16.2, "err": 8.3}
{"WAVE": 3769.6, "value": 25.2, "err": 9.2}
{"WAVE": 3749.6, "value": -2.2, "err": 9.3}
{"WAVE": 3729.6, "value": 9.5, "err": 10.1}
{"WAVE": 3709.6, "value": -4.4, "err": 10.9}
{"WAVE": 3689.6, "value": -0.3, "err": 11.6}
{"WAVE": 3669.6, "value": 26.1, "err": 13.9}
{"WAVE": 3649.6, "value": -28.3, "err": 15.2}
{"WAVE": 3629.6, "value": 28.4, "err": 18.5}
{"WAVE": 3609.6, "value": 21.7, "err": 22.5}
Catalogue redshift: 0.180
